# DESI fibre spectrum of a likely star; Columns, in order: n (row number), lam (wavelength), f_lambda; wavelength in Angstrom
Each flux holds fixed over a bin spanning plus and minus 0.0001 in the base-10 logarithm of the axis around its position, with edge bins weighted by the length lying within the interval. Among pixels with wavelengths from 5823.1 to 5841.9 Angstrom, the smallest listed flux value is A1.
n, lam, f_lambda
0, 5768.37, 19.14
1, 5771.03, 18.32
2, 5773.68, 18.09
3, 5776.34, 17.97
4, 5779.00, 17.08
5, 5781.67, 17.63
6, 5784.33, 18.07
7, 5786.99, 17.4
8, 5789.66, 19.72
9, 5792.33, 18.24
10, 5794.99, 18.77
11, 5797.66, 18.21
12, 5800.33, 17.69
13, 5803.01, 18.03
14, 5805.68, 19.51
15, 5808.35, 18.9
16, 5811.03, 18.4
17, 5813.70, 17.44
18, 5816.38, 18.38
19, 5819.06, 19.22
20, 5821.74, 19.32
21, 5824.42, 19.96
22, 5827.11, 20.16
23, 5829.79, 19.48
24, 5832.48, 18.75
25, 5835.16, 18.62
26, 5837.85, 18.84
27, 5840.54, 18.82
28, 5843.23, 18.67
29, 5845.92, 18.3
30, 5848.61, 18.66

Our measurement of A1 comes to 18.62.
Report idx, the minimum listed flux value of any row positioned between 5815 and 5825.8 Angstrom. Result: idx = 18.38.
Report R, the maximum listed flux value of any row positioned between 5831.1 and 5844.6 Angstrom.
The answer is 18.84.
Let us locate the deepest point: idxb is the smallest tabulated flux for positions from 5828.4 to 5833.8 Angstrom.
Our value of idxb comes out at 18.75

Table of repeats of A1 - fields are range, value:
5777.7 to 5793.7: 17.08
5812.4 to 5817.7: 17.44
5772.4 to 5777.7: 17.97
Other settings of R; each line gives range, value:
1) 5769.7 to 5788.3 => 18.32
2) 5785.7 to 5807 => 19.72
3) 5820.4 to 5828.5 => 20.16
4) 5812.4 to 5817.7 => 18.38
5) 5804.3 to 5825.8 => 19.96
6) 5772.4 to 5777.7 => 18.09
